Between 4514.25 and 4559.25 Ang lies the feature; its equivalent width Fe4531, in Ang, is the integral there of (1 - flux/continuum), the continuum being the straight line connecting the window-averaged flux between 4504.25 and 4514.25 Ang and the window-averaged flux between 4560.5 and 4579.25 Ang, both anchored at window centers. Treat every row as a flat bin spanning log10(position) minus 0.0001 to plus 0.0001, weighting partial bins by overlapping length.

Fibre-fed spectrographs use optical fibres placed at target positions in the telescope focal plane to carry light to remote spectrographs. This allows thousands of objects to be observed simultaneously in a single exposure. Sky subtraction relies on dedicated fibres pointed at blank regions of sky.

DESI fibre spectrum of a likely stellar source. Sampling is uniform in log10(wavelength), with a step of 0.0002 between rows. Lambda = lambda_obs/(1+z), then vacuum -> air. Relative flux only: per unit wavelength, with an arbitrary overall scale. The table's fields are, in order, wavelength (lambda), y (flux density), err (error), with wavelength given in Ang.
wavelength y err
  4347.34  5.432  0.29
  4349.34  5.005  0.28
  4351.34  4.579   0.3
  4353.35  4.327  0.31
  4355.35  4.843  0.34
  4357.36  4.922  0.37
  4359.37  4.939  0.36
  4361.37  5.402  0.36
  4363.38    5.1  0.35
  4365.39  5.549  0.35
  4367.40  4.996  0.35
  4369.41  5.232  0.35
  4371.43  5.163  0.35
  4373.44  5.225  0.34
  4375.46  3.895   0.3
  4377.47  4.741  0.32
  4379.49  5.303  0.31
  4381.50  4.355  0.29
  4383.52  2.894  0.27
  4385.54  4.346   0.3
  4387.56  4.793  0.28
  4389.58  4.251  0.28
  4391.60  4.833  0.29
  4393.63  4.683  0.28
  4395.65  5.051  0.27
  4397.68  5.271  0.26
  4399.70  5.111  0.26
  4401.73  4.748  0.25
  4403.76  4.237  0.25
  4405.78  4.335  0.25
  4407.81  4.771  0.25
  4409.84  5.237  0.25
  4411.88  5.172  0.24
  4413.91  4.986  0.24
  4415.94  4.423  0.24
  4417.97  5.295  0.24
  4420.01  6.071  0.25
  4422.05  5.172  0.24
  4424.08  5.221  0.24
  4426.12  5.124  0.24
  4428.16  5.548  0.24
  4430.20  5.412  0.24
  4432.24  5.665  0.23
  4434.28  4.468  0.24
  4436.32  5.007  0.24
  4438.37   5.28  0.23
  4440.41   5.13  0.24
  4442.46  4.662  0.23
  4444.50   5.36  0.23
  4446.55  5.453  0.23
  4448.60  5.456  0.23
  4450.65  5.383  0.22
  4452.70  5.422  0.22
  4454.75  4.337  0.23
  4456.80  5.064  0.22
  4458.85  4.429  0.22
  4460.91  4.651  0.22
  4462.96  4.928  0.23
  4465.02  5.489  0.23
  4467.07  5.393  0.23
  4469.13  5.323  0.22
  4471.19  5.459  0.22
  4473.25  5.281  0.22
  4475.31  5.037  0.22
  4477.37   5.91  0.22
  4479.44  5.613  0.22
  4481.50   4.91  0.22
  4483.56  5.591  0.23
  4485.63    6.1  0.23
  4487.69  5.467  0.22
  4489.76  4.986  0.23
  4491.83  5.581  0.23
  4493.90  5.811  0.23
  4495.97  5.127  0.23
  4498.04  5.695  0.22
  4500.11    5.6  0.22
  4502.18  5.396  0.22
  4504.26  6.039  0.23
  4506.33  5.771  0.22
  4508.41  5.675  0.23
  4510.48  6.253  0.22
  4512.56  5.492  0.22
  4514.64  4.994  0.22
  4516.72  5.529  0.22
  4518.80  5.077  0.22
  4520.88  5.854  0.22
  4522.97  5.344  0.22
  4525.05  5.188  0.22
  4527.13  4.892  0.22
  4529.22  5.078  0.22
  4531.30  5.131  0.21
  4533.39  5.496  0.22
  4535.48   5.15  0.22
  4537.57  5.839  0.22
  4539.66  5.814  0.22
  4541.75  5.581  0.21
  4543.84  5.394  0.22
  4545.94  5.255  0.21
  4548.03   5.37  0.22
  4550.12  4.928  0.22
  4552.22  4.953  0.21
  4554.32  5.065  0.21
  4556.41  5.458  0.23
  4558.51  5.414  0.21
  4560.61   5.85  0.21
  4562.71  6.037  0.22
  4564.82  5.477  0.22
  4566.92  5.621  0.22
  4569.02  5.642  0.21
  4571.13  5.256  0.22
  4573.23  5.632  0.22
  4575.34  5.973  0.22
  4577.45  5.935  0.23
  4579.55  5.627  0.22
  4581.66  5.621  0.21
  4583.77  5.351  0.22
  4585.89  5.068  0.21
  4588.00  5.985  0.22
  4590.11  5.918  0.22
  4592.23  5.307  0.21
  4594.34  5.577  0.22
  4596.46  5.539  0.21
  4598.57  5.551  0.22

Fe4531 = 3.4 Ang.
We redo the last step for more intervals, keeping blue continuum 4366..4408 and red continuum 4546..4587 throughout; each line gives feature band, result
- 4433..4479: -1.4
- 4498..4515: -1.5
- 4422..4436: -1.0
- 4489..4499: -0.6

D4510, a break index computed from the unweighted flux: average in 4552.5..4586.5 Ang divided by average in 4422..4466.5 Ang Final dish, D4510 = 1.08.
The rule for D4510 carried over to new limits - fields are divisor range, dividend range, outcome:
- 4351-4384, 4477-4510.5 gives 1.16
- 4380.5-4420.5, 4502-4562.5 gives 1.15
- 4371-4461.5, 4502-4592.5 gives 1.12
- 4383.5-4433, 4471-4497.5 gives 1.10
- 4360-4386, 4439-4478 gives 1.08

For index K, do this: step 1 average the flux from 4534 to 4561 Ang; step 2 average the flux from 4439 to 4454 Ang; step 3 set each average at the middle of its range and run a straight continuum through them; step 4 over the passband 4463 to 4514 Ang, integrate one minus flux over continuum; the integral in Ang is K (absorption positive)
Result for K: -2.12 Ang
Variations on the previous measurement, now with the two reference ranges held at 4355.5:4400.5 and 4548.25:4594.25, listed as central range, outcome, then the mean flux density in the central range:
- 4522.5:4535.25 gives 0.5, 5.18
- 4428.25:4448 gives -0.6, 5.18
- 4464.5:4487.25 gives -1.3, 5.47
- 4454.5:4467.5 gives 0.5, 4.91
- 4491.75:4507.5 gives -1.1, 5.63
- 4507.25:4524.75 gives -0.6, 5.51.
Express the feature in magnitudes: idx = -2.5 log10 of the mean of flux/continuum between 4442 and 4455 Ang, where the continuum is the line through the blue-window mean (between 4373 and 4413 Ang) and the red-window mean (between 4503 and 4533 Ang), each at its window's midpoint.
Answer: -0.05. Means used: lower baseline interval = 4.66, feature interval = 5.22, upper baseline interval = 5.45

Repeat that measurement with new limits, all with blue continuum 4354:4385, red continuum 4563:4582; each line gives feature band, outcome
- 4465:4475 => -0.02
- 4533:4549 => 0.01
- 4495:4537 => 0.00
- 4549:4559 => 0.09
